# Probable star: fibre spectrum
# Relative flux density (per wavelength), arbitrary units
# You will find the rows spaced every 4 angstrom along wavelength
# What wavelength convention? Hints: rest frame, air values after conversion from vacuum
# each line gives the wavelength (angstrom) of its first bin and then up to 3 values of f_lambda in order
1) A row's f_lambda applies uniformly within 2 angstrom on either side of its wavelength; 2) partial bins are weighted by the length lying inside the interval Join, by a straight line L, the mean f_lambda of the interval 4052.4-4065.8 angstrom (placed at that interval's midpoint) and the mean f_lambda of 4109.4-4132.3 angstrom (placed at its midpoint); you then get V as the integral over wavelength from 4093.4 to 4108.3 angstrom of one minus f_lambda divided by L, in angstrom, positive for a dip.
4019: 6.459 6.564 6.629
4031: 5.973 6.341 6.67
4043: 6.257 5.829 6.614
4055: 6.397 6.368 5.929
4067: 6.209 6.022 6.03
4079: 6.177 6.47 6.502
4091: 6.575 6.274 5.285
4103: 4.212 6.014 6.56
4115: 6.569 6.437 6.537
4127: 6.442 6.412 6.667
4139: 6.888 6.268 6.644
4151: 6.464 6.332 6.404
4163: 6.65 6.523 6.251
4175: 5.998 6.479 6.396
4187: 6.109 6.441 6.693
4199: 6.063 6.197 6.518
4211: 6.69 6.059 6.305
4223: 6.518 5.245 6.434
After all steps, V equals 2.36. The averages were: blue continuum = 6.25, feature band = 5.4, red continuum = 6.49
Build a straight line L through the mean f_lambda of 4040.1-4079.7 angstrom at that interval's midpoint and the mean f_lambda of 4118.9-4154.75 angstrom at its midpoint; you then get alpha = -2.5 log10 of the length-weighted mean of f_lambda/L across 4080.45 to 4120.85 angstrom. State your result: 0.05 mag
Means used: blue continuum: 6.19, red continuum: 6.52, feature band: 6.09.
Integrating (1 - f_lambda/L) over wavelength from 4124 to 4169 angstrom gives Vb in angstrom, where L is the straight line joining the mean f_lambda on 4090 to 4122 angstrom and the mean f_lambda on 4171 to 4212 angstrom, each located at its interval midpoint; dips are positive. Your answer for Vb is -2.6 angstrom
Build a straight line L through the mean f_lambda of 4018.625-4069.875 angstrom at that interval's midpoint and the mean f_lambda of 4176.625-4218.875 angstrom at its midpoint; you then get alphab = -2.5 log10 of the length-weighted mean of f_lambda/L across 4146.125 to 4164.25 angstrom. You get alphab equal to -0.02 mag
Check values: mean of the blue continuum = 6.32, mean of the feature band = 6.48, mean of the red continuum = 6.36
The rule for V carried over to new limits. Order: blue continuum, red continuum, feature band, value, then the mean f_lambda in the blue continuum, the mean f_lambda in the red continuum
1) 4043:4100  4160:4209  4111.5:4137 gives -0.9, 6.21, 6.36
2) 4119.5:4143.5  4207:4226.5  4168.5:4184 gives 0.3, 6.55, 6.32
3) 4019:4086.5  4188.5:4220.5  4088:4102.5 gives 1.0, 6.29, 6.37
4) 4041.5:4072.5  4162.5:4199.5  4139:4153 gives -0.5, 6.21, 6.36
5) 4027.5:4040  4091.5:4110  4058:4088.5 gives -1.6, 6.34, 5.6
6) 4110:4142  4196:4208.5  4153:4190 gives 0.2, 6.55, 6.28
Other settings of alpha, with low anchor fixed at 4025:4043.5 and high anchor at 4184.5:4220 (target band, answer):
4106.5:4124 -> -0.015 mag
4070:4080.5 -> 0.052 mag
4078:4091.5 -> -0.011 mag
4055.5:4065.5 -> 0.033 mag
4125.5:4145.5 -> -0.030 mag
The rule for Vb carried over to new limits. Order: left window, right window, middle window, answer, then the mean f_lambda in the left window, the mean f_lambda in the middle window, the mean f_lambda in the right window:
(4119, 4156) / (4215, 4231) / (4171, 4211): -0.6 angstrom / 6.52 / 6.34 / 6.08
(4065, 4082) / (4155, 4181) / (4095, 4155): 0.2 angstrom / 6.13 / 6.25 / 6.38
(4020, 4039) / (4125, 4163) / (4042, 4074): 1.2 angstrom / 6.41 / 6.2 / 6.51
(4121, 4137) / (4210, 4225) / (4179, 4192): 0.2 angstrom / 6.51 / 6.33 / 6.37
